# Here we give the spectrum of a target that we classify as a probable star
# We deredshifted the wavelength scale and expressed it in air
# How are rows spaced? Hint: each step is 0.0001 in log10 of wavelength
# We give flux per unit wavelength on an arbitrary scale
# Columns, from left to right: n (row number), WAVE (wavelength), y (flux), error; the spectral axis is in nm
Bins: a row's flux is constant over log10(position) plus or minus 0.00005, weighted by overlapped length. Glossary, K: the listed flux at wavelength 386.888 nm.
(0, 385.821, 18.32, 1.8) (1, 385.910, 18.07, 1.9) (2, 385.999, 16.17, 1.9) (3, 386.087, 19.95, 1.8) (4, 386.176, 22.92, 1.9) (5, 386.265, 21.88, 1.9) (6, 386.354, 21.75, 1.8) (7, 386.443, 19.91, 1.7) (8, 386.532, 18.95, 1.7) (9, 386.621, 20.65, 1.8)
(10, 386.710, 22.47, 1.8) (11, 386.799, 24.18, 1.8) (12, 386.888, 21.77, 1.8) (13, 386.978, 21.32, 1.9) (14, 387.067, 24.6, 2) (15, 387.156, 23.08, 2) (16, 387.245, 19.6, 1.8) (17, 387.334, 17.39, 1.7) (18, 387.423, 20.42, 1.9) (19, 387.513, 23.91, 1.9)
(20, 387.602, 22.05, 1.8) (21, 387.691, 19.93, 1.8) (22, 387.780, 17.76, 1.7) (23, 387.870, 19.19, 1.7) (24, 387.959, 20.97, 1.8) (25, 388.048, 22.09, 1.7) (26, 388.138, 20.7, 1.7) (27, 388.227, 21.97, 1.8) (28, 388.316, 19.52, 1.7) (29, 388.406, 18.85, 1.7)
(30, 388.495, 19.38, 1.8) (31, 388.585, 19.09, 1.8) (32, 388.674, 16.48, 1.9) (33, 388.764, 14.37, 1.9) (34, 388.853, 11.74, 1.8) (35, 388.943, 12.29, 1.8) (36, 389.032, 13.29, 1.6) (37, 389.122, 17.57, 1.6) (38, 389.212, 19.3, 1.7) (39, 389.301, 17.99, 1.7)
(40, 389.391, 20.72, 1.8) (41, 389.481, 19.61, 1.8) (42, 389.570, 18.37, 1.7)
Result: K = 21.77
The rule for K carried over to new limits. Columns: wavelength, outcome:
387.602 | 22.05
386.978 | 21.32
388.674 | 16.48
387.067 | 24.6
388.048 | 22.09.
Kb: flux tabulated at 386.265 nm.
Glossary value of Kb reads 21.88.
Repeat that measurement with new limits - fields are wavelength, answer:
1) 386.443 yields 19.91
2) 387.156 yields 23.08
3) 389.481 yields 19.61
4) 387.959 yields 20.97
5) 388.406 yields 18.85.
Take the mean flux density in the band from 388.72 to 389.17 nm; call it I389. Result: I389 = 13.9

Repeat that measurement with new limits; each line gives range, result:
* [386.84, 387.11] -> 22.5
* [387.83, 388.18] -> 20.8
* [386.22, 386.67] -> 20.6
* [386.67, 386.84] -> 23.3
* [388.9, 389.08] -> 12.9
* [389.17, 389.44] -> 19.3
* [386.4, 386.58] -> 19.5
